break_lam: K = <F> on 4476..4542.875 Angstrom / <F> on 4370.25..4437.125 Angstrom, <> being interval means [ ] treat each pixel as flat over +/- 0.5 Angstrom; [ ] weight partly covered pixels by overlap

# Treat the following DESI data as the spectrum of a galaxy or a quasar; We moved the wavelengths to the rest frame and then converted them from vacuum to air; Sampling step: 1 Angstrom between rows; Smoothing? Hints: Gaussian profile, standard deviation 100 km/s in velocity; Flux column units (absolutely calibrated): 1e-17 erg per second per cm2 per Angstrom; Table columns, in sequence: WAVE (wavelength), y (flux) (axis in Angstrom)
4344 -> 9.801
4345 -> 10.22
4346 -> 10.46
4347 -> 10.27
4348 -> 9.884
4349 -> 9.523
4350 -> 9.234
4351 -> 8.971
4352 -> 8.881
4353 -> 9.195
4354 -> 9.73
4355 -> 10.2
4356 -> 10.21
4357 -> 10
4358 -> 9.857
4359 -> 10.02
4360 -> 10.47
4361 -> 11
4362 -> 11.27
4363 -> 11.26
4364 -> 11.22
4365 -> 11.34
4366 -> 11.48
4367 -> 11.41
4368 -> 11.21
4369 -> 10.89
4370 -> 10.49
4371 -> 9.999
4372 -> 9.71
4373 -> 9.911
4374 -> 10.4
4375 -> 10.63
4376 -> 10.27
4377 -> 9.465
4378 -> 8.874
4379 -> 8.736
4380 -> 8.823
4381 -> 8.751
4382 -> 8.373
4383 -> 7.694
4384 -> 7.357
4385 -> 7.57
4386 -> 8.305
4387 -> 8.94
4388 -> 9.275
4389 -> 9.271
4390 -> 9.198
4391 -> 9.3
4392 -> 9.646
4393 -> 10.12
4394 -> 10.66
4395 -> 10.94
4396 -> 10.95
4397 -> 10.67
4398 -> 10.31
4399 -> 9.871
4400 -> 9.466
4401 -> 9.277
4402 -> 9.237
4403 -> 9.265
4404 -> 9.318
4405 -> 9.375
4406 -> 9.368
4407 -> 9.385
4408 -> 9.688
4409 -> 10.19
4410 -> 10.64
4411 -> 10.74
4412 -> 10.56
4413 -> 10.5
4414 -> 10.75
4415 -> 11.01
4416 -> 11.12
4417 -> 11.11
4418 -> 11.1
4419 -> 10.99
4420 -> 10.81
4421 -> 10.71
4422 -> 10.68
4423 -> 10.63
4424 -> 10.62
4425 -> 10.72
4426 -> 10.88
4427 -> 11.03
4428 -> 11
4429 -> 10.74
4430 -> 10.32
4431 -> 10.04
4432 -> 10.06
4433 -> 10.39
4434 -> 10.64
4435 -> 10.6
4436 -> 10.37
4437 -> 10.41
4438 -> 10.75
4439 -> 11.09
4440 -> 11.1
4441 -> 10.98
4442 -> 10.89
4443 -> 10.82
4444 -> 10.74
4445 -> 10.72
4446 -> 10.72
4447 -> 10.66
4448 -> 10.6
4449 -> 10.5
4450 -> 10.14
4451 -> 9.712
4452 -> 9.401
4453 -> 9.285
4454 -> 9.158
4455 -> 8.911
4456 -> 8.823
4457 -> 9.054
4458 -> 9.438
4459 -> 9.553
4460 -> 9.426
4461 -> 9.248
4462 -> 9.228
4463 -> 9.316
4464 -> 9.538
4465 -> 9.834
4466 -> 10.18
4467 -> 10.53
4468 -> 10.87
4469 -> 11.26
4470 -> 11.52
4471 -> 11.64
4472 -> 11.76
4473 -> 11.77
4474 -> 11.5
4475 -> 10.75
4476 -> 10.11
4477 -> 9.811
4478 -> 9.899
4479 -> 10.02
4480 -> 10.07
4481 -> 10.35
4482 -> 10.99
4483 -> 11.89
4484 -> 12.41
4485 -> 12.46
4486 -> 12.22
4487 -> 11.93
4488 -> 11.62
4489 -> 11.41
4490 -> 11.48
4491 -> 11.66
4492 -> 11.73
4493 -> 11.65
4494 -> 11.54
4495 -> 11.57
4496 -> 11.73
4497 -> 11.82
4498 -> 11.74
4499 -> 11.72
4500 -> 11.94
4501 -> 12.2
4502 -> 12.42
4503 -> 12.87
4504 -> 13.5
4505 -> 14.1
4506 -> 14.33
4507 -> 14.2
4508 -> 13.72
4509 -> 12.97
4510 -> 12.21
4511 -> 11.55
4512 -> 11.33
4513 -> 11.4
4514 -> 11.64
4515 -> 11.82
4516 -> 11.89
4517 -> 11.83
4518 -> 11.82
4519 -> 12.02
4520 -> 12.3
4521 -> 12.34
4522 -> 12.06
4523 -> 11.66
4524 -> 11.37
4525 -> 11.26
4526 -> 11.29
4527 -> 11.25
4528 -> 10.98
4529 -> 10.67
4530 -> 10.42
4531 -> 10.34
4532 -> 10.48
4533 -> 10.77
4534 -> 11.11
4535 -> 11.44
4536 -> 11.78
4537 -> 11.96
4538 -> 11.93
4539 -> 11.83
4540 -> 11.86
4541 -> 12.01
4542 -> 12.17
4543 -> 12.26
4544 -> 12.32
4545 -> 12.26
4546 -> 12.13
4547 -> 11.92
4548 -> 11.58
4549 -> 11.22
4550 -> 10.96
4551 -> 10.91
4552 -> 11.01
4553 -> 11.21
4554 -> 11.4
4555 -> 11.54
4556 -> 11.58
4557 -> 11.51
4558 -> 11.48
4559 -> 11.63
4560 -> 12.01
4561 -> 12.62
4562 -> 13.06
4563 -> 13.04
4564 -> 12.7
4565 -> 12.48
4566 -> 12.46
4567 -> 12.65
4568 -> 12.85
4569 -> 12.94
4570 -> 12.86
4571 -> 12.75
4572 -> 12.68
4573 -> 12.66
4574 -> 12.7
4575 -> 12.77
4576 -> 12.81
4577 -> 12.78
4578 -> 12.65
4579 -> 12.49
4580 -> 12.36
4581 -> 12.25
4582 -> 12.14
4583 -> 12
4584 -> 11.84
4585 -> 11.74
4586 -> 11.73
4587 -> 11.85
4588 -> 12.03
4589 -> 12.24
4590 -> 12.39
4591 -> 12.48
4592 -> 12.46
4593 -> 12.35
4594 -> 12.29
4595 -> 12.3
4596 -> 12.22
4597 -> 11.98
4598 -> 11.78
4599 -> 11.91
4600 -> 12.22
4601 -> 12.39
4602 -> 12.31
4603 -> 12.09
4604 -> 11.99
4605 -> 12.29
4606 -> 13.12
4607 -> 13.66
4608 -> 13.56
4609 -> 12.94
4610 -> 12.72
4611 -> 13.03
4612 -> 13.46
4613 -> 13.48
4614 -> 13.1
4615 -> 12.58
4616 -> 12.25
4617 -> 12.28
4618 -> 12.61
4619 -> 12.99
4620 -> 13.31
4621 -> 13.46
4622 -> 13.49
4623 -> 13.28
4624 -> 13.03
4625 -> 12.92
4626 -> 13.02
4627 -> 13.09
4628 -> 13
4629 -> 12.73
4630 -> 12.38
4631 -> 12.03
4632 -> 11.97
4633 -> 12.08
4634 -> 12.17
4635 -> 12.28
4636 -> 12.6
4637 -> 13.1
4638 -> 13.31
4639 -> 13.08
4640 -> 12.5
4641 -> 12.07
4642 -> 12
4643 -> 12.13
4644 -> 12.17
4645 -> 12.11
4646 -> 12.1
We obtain 1.2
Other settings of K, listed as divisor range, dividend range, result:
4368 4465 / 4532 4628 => 1.23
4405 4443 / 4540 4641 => 1.17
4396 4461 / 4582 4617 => 1.21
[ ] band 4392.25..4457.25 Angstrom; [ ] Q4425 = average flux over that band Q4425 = 10.3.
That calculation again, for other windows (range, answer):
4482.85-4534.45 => 11.9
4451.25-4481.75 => 10.1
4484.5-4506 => 12.1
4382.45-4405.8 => 9.39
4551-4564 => 11.8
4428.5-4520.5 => 11.1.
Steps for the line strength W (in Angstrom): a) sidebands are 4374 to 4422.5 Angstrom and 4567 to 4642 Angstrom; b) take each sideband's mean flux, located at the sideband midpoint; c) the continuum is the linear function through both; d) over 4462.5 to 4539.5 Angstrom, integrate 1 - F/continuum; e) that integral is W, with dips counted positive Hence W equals -2.6 Angstrom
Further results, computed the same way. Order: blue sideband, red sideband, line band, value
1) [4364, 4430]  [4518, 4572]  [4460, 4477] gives 0.6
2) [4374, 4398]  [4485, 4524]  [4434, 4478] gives 2.8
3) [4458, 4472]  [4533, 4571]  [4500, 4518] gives -2.4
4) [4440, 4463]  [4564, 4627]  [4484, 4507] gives -3.2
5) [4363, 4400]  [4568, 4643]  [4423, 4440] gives -0.3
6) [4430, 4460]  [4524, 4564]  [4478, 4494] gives -1.0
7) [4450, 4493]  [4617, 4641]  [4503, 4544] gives -2.4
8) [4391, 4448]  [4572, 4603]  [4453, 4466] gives 1.9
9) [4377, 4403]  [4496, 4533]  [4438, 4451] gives -0.3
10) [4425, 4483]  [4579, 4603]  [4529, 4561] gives 0.1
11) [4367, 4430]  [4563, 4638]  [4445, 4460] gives 1.3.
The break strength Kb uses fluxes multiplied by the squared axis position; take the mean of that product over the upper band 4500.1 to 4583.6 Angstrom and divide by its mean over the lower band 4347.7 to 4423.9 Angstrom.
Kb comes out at 1.30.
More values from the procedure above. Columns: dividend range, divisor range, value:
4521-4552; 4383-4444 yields 1.19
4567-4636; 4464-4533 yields 1.13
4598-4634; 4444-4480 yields 1.34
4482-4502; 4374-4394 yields 1.37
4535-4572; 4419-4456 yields 1.21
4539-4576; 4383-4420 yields 1.32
